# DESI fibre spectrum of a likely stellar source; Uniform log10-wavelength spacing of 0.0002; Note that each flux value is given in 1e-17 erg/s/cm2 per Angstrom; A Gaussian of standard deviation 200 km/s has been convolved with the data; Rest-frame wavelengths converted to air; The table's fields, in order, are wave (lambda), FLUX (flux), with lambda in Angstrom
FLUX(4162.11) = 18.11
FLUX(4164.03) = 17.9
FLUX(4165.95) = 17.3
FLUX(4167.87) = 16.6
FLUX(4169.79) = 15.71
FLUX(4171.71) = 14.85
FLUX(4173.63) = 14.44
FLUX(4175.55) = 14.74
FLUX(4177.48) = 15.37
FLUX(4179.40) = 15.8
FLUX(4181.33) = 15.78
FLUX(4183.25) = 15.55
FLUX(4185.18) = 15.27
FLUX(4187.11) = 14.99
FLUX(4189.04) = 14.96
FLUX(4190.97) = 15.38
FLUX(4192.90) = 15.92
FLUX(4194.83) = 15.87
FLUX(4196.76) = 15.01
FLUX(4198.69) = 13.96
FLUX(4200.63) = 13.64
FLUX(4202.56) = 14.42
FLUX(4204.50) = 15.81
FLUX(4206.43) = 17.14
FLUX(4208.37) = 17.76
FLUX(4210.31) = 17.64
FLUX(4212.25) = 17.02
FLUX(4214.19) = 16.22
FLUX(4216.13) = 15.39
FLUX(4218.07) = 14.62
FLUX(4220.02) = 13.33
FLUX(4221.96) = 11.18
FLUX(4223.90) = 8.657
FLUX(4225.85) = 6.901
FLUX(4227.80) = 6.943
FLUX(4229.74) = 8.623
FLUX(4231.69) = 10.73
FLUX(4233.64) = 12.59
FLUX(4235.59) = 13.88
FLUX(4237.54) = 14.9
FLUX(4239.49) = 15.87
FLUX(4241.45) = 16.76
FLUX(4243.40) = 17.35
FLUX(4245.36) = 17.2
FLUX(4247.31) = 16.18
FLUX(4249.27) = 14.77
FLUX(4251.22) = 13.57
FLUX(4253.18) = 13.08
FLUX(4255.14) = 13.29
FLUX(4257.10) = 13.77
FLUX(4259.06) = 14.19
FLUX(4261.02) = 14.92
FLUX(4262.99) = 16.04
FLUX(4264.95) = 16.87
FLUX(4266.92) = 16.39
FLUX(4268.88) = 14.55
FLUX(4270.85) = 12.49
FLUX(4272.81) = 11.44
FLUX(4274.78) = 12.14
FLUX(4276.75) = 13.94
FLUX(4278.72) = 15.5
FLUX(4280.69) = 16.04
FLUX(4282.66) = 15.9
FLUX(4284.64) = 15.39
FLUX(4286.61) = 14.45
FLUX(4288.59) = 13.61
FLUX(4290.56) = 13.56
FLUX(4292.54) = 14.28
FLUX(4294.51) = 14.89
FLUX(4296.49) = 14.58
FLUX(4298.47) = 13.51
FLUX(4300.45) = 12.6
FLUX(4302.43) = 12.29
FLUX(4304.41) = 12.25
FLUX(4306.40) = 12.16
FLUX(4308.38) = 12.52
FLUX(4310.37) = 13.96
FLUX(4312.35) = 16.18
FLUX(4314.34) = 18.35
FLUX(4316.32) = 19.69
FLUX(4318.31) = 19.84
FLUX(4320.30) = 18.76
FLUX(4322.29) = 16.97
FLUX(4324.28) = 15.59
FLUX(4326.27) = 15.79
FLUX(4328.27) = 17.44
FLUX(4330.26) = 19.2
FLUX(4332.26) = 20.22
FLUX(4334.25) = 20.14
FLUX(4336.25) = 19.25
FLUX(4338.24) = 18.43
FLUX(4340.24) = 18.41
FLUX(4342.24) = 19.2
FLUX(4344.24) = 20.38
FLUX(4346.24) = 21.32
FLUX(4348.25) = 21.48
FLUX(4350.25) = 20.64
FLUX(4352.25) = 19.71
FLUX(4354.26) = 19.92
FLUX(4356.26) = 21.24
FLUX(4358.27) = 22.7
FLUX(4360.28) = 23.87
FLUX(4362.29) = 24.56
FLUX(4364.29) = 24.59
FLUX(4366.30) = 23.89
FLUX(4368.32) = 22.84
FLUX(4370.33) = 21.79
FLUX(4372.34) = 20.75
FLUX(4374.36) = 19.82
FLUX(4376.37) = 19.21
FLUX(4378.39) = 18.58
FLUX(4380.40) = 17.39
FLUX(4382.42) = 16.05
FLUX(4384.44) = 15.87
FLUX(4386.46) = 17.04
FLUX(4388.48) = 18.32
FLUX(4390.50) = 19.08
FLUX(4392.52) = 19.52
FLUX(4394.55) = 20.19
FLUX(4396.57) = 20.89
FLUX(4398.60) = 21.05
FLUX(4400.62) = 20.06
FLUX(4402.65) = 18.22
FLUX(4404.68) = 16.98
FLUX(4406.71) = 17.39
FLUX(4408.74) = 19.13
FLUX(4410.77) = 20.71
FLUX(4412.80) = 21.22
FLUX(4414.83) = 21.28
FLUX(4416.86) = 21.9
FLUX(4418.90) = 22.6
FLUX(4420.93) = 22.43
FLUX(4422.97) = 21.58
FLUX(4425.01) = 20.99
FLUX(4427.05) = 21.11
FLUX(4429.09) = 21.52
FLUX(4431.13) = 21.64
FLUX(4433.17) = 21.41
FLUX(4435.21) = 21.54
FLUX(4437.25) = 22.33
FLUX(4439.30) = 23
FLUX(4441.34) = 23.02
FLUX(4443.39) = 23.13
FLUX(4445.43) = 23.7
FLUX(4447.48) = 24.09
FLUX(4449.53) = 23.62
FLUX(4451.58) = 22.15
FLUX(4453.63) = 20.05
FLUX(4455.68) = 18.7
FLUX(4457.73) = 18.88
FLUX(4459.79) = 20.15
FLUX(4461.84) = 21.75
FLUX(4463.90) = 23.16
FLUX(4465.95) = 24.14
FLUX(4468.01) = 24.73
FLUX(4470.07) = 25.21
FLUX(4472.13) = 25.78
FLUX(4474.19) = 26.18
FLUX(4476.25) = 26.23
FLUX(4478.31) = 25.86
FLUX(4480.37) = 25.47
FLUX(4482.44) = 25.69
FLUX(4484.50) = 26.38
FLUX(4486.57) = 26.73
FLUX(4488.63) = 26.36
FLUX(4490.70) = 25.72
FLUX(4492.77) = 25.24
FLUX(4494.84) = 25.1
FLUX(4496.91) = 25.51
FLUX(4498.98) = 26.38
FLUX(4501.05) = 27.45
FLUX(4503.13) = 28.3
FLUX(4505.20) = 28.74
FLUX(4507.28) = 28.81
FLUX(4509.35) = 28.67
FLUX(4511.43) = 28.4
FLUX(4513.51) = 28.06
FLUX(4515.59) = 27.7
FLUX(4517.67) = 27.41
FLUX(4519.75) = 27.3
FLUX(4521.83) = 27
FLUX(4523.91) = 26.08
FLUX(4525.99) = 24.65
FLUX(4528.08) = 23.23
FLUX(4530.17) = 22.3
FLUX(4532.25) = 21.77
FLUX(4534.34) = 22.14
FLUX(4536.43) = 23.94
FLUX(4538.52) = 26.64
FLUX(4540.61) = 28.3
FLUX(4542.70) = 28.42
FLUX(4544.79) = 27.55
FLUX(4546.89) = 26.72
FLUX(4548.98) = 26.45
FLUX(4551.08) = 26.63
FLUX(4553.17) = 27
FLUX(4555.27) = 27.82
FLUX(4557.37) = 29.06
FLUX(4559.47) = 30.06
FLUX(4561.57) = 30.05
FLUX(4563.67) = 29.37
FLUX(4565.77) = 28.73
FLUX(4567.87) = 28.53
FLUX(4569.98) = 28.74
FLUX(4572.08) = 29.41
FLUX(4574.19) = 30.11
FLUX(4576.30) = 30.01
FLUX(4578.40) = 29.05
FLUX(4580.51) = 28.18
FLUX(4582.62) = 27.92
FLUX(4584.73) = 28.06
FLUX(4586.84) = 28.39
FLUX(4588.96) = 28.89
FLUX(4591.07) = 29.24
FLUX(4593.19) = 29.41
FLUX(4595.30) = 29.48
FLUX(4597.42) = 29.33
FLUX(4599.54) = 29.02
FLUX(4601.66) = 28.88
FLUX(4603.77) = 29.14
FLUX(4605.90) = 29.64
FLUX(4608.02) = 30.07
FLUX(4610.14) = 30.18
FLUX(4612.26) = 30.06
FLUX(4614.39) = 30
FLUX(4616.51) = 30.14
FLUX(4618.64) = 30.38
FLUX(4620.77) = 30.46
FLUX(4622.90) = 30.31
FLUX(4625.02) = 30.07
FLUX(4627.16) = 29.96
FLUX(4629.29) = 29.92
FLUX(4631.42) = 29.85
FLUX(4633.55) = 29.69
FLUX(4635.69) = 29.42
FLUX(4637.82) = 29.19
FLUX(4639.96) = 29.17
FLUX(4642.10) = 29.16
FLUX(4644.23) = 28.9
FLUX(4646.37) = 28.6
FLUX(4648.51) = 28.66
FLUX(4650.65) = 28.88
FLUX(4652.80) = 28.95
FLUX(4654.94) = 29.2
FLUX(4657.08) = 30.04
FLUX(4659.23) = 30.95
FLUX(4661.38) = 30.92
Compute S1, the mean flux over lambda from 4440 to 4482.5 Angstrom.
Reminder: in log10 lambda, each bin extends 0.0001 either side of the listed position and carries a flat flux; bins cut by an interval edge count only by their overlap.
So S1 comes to 23.4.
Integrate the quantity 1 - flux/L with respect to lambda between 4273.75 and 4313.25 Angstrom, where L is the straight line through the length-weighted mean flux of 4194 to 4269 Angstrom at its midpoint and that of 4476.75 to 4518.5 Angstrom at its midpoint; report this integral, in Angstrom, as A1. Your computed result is 7.4 Angstrom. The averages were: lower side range 14.3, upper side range 26.9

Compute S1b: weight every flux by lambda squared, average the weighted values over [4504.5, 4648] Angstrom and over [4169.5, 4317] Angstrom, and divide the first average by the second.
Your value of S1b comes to 2.29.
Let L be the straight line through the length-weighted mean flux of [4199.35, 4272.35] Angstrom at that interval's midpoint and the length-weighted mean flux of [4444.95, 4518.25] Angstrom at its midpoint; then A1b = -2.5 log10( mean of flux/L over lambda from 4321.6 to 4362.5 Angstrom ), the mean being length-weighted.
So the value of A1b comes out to -0.05 mag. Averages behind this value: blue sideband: 14.2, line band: 19.8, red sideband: 25.2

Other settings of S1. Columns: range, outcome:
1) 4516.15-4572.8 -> 26.9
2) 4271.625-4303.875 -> 14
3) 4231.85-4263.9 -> 14.8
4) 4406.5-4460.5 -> 21.5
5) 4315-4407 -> 19.7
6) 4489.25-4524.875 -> 27.2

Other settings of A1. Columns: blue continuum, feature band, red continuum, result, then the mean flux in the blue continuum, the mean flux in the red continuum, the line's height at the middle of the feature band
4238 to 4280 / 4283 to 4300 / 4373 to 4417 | 1.6 Angstrom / 14.8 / 19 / 15.8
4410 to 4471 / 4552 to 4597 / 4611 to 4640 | -1.9 Angstrom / 22.1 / 29.9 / 27.8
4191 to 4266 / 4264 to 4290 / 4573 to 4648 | 2.7 Angstrom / 14.3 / 29.4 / 16.2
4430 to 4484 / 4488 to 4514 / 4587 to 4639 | -2.2 Angstrom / 23.2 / 29.7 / 25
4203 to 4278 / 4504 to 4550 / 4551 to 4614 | 0.4 Angstrom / 14.1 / 29.1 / 26.6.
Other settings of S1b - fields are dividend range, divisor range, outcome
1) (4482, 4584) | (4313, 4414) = 1.49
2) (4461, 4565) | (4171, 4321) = 2.05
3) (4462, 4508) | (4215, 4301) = 2.08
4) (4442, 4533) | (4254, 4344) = 1.75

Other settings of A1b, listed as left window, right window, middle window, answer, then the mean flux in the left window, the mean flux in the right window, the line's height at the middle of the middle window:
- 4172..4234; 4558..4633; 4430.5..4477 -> 0.05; 14.1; 29.5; 23.9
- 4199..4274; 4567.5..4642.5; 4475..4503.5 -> -0.06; 14.1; 29.4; 24.6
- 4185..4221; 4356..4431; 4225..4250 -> 0.23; 15.5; 20.4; 16.4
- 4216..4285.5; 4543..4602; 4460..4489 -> -0.04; 13.7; 28.6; 24.1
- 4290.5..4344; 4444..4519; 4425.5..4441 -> 0.04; 16.4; 25.2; 22.6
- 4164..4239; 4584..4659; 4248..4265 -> 0.14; 14.4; 29.5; 16.4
